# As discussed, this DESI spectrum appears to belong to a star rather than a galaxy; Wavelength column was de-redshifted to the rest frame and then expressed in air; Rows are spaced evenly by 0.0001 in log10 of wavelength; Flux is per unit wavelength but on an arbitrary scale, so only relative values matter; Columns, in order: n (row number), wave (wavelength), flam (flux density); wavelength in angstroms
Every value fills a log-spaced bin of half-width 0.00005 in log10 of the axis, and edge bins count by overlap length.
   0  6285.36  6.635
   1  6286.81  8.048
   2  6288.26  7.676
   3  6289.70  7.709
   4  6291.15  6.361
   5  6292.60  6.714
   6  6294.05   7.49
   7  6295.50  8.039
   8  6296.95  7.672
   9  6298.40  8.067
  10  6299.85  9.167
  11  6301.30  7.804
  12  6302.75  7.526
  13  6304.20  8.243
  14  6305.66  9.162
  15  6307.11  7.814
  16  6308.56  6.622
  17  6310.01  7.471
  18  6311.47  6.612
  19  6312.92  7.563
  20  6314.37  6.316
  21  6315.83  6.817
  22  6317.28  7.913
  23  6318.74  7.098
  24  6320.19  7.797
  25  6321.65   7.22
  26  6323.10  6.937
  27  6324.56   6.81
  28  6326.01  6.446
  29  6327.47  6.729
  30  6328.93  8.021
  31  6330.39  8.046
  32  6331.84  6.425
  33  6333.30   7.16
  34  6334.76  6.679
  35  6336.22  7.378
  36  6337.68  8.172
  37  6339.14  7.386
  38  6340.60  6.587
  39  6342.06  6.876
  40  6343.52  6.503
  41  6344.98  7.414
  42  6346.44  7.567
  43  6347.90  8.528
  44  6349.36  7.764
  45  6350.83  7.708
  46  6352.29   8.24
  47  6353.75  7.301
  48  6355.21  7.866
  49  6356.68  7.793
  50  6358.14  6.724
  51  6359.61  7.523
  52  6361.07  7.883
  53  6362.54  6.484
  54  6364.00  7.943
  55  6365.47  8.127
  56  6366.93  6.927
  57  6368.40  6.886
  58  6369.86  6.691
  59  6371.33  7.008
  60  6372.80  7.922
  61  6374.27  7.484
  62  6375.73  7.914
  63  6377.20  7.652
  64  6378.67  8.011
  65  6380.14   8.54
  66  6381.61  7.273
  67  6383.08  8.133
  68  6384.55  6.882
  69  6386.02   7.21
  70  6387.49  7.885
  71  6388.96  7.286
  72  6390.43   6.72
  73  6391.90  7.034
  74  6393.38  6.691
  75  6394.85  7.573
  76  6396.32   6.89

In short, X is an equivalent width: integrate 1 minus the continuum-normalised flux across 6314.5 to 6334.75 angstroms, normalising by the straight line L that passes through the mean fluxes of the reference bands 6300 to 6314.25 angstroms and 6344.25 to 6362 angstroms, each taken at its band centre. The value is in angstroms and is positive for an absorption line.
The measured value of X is 1.4 angstroms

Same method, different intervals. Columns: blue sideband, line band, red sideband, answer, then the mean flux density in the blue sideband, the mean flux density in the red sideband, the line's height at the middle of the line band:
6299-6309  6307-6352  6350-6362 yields 3.5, 8.09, 7.61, 7.85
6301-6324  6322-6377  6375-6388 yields 1.7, 7.42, 7.72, 7.58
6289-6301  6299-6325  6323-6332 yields -0.5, 7.66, 7.11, 7.37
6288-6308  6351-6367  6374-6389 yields 0.3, 7.81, 7.69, 7.72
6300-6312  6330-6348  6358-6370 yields 0.6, 7.74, 7.3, 7.49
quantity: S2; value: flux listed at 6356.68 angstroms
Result 7.793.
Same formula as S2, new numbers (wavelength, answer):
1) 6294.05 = 7.49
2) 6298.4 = 8.067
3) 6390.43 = 6.72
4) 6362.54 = 6.484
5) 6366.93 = 6.927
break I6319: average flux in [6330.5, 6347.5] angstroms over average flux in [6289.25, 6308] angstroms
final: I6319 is 0.92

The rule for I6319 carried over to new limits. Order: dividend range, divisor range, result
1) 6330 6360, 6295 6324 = 0.98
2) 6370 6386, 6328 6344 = 1.06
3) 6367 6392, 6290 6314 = 0.98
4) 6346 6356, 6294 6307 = 0.96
